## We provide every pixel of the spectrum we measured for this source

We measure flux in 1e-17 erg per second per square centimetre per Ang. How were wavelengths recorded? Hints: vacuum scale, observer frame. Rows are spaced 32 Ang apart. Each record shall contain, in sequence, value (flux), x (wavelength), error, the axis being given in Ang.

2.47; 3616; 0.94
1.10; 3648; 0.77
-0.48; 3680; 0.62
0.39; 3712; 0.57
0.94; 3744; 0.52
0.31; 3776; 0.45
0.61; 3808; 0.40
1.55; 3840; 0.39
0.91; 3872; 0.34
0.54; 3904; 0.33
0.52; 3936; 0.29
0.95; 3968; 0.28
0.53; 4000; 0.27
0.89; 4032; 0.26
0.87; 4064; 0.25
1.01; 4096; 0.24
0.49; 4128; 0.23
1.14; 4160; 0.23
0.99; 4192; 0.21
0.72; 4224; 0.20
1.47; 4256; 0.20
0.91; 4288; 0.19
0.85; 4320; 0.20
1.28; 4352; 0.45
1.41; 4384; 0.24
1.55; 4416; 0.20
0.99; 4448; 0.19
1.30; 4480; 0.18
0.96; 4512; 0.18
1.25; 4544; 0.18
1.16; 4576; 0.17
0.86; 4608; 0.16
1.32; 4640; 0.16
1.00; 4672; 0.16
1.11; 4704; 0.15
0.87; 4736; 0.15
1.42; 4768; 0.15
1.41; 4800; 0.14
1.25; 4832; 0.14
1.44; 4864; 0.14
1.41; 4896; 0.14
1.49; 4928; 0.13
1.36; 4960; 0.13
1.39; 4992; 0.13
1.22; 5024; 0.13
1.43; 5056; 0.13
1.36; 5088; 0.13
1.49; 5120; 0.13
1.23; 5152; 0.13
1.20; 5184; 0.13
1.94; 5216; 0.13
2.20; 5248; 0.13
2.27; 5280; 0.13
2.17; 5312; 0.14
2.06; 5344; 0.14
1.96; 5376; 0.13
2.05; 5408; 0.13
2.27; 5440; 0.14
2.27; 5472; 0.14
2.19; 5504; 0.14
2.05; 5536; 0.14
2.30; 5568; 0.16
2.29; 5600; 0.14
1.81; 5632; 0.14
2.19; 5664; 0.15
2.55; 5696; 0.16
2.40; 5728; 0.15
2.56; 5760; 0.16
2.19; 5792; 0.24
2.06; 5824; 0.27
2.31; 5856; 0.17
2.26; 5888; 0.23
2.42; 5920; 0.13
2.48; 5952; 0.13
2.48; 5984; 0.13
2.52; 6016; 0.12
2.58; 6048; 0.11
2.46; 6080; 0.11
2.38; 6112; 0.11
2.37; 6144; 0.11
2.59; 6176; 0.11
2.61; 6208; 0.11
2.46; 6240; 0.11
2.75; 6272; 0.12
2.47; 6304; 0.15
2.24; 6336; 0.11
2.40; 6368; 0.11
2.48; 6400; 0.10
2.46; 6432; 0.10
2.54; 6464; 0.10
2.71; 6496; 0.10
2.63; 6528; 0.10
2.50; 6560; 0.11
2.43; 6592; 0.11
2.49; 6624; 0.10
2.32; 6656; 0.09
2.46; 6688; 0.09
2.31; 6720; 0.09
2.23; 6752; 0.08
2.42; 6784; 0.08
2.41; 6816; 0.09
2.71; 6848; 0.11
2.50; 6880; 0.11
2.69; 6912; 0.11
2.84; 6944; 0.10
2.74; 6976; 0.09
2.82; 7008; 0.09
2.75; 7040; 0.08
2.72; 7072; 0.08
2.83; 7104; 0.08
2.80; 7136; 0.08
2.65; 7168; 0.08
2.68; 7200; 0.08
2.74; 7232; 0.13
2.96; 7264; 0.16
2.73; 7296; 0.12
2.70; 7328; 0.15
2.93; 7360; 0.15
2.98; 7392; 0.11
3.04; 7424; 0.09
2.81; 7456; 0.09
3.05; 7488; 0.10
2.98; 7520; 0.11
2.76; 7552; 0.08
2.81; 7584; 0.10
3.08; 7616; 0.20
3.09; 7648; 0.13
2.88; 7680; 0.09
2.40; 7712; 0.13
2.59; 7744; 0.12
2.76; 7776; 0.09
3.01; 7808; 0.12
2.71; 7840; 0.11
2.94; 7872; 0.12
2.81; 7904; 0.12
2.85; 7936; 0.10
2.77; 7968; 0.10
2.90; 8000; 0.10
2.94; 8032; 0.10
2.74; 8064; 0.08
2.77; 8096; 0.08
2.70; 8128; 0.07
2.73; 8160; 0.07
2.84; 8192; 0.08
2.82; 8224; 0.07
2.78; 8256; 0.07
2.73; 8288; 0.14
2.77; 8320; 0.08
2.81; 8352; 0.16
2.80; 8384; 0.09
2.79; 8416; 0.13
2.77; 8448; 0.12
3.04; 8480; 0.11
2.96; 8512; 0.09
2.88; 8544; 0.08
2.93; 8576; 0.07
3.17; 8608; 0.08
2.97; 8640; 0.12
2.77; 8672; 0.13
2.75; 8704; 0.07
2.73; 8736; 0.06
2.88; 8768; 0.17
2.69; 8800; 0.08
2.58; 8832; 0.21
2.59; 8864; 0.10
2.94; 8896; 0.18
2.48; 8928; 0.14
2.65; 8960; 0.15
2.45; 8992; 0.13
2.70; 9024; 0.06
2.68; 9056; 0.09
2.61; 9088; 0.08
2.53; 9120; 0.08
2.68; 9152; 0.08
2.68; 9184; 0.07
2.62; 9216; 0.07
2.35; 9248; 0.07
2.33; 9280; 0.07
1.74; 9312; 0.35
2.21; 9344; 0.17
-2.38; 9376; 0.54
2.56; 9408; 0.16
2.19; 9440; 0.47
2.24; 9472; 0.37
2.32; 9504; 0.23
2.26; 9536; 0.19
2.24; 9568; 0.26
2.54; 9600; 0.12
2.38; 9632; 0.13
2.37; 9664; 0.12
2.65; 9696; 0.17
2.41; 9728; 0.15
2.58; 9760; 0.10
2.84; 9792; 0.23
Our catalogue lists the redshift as 0.31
